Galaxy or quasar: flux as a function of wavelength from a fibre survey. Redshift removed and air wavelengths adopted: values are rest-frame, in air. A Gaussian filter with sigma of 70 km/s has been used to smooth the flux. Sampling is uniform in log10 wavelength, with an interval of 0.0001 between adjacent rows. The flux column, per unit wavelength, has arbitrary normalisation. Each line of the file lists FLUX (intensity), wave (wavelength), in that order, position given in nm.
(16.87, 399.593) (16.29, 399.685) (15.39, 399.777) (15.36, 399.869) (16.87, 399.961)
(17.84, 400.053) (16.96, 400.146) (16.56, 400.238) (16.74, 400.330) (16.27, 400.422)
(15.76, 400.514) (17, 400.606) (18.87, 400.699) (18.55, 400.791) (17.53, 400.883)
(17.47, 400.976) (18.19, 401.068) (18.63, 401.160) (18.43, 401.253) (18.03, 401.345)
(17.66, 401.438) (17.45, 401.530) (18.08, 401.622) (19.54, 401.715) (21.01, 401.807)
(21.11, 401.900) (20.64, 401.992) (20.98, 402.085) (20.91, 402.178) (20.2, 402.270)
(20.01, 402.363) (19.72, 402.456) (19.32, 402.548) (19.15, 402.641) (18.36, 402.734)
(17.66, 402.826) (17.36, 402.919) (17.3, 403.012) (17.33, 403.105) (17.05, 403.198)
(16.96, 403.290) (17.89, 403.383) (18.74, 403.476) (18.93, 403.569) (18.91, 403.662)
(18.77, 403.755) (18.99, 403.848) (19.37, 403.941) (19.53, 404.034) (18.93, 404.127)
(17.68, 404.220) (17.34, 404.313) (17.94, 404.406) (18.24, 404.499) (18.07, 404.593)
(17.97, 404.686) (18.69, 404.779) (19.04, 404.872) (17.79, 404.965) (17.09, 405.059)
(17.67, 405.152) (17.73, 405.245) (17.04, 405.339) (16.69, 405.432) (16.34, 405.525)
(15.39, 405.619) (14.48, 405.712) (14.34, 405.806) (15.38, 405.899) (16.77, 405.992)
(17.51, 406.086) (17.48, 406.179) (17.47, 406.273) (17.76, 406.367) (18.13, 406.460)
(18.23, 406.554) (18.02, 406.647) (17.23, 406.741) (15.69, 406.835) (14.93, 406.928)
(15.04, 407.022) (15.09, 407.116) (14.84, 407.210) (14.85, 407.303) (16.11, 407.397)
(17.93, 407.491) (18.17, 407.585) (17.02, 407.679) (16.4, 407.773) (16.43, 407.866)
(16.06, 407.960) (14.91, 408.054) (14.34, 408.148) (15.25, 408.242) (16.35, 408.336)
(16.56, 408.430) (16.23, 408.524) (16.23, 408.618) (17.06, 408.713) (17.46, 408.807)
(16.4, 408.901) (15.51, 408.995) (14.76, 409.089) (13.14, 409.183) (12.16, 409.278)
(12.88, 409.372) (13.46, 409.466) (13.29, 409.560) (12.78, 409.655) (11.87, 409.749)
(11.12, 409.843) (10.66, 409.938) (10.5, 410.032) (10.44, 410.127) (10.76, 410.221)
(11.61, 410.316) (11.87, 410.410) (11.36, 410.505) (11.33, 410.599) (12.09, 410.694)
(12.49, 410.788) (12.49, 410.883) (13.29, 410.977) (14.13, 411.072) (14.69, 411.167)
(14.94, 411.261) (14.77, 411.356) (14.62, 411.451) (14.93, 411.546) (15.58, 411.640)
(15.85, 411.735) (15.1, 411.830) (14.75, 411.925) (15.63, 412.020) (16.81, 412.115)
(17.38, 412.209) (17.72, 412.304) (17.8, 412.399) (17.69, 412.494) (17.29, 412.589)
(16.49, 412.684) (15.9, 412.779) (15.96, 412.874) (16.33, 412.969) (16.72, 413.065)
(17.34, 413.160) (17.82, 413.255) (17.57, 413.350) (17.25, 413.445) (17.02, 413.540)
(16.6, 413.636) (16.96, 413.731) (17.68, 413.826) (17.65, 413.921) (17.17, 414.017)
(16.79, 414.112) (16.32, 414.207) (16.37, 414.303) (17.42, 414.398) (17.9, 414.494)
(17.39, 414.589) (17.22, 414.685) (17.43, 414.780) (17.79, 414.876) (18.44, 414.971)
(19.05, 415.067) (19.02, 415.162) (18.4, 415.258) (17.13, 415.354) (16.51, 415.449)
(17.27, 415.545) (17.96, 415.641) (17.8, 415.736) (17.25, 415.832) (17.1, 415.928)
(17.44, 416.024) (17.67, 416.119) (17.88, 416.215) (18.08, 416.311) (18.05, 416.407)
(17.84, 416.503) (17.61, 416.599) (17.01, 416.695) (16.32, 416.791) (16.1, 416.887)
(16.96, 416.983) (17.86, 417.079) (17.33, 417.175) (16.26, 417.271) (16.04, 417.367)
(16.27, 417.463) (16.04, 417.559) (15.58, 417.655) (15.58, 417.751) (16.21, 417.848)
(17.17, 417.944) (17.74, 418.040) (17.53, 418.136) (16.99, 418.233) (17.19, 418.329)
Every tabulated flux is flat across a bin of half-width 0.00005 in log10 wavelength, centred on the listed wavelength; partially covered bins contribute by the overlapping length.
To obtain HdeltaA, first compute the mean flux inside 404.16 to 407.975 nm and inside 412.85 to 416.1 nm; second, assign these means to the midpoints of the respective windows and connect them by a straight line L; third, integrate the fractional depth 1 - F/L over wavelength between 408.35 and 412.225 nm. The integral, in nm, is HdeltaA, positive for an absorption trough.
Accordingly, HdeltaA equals 0.738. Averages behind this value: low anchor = 16.9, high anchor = 17.4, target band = 13.9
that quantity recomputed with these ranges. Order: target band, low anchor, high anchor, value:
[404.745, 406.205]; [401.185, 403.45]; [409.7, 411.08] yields -0.070 nm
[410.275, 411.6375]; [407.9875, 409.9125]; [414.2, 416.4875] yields 0.199 nm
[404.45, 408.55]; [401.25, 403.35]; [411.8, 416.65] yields 0.372 nm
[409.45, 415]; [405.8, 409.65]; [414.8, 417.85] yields 0.469 nm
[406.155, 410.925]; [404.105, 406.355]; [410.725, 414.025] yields 0.570 nm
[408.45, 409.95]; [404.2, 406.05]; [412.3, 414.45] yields 0.252 nm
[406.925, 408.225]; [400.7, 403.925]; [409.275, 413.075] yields 0.007 nm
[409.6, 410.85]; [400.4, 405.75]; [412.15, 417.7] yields 0.436 nm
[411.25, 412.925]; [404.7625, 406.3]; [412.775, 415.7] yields 0.108 nm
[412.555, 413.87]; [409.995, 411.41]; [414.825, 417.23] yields -0.180 nm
